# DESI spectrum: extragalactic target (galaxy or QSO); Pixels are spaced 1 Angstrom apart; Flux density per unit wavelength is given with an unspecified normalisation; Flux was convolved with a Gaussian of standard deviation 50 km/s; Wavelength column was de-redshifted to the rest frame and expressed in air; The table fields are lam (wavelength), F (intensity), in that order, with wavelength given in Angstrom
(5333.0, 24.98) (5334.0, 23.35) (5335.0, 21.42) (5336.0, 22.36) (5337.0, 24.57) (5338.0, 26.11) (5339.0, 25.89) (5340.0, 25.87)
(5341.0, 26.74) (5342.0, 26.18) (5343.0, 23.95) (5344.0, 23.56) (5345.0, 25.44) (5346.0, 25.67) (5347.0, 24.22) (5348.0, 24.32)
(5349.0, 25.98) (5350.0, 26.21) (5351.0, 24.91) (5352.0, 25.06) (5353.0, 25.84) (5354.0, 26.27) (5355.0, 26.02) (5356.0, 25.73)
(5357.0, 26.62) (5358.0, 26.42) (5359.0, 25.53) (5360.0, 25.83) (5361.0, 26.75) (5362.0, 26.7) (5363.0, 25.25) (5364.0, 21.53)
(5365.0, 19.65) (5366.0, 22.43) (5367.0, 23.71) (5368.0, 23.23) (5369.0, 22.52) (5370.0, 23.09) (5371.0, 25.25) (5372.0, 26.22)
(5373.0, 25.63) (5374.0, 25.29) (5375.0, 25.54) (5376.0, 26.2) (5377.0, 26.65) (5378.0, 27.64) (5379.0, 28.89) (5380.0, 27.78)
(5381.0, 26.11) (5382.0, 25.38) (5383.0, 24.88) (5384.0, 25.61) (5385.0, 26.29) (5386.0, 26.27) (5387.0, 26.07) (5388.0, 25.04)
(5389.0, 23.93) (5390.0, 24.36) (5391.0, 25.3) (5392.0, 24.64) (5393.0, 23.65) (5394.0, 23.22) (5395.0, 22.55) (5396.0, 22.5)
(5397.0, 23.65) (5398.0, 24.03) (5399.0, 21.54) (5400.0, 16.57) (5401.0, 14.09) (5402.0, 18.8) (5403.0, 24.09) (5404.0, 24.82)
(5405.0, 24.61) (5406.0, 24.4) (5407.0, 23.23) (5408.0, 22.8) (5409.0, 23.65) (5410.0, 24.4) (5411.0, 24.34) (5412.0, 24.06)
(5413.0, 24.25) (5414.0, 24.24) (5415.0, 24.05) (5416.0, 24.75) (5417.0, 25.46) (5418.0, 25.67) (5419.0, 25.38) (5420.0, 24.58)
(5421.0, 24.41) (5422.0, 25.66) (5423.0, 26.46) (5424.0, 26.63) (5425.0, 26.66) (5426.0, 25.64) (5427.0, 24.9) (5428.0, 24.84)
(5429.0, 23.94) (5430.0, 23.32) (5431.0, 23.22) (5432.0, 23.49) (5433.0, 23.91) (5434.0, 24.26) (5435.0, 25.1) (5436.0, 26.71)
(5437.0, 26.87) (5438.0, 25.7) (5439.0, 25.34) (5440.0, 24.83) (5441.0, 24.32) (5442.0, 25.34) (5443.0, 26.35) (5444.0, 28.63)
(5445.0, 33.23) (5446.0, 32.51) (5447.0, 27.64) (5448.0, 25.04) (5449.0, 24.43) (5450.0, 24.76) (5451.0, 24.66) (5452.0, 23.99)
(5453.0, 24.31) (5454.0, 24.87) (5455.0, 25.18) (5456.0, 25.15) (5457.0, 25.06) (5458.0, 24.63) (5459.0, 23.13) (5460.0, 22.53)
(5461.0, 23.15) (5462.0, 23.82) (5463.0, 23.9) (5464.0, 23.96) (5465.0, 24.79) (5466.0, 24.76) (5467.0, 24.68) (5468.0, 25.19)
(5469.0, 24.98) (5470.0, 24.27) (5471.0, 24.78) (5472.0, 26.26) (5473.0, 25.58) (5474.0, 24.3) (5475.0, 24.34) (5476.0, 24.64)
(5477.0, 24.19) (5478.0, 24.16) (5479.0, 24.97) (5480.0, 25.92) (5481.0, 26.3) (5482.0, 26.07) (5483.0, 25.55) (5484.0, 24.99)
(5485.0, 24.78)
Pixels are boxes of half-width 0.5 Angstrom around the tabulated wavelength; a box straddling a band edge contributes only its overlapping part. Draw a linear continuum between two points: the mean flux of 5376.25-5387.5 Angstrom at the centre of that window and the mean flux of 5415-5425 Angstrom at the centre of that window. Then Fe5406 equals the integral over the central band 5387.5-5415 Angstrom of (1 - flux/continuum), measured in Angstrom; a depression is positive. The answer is 3.0 Angstrom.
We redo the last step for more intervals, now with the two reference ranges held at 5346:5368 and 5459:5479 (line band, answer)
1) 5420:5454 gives -1.5 Angstrom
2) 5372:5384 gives -0.7 Angstrom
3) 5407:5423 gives 0.1 Angstrom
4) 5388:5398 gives 0.4 Angstrom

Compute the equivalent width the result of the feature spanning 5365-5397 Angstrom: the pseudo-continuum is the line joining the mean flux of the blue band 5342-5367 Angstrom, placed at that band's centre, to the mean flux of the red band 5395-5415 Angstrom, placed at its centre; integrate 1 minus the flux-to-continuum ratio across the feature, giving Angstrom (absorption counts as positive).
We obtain -1.6 Angstrom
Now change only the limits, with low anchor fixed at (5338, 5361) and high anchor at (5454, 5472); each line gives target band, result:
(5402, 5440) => 0.27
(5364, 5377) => 0.67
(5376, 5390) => -0.49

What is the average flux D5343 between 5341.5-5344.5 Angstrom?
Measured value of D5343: 24.6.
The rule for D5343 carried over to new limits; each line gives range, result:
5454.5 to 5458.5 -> 25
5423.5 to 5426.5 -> 26.3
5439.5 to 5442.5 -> 24.8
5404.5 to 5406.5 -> 24.5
